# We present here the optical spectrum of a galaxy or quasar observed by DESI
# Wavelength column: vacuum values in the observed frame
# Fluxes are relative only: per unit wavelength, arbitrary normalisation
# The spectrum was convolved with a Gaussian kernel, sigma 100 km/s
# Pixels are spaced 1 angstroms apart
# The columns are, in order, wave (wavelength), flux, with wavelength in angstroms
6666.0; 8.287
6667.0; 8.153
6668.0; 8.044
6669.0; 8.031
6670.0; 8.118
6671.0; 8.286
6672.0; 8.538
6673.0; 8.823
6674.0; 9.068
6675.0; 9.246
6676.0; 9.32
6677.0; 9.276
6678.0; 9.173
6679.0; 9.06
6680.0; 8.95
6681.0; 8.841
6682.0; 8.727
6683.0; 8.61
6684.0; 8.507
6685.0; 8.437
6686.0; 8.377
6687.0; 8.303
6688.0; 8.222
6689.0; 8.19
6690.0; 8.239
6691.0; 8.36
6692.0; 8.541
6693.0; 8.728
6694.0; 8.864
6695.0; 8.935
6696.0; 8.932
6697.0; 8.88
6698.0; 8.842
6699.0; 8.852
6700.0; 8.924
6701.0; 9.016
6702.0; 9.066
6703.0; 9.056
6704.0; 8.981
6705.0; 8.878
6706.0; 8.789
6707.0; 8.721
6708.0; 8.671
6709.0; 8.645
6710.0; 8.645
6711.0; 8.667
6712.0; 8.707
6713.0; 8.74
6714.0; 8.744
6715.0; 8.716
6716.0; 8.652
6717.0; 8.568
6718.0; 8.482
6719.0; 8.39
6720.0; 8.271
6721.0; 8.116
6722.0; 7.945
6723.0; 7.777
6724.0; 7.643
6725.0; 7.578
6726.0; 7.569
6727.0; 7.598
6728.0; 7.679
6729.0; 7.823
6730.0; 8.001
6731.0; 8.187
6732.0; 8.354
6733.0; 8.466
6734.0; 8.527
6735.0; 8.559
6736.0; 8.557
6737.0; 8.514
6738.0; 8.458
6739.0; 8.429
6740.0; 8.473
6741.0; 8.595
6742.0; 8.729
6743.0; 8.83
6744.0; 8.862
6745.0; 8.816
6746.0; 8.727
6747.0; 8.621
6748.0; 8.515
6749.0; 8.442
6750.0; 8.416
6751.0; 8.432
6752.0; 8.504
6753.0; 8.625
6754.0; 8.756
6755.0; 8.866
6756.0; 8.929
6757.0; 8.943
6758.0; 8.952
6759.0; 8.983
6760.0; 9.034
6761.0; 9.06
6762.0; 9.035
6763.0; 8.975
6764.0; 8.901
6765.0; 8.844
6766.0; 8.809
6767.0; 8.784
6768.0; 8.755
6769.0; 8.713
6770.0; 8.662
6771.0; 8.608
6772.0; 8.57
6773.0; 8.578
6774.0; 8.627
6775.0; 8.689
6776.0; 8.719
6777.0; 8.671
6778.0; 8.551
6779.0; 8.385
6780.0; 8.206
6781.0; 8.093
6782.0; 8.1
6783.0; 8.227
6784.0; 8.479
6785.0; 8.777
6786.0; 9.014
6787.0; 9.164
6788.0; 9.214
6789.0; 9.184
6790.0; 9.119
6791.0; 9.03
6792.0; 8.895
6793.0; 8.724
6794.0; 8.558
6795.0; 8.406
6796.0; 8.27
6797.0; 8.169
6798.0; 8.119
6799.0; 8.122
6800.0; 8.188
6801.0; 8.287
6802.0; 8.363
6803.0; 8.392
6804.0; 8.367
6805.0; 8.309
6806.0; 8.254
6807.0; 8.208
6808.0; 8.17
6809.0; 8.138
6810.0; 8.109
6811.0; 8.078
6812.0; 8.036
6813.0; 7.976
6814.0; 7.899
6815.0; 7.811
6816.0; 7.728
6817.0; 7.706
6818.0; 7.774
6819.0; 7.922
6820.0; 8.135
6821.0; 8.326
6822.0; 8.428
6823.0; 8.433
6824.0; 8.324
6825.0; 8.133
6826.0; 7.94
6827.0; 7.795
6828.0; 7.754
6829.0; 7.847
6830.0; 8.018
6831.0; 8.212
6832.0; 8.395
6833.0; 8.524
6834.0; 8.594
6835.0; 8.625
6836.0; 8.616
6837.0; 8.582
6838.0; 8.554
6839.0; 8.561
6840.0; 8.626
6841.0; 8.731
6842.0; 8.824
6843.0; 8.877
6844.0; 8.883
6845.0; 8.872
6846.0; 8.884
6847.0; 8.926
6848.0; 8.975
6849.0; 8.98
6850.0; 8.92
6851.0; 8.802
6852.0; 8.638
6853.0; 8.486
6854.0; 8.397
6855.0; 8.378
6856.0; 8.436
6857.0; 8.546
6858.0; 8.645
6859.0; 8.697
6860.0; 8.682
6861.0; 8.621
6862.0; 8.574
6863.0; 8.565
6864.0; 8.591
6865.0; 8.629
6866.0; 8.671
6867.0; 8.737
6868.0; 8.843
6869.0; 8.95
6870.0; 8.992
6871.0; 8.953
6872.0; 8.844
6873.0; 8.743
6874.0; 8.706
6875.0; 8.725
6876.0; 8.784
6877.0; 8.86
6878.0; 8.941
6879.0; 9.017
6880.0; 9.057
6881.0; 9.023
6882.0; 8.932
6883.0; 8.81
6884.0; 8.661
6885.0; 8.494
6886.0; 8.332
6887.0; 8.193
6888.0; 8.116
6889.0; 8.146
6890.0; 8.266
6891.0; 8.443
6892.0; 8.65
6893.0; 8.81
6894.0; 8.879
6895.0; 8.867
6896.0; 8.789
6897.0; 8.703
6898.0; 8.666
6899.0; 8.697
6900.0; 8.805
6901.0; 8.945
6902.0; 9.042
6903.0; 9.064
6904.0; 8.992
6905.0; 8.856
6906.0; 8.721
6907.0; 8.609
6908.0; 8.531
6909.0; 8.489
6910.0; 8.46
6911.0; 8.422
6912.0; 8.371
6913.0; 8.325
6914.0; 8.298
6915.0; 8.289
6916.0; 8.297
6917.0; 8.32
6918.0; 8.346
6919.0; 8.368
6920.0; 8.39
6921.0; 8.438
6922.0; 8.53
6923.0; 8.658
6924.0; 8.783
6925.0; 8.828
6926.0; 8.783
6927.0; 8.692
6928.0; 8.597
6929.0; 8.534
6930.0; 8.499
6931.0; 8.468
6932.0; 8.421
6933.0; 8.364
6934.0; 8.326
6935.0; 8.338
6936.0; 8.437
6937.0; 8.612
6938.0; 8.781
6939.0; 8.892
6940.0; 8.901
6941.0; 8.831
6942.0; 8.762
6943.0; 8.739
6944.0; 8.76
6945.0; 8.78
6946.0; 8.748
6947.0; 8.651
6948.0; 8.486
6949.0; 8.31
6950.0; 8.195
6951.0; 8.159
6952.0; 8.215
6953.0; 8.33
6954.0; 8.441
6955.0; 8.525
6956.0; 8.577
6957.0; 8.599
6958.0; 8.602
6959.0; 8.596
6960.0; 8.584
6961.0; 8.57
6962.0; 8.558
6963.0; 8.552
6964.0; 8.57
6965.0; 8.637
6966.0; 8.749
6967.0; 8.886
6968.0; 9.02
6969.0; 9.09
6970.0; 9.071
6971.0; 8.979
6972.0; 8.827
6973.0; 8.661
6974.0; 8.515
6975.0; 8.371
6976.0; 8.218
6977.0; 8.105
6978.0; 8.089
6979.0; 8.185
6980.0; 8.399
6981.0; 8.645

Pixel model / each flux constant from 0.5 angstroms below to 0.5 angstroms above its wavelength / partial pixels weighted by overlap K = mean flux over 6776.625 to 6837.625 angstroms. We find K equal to 8.33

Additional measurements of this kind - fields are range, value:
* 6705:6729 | 8.32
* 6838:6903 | 8.72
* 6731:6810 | 8.6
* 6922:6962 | 8.57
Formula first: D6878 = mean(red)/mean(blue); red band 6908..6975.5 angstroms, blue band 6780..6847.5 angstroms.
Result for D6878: 1.02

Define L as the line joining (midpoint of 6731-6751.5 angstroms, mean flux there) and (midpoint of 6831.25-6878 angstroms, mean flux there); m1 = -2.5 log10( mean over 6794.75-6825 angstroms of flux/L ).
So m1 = 0.06 mag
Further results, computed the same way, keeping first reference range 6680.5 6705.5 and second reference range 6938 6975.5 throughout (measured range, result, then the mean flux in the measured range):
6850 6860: 0.010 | 8.58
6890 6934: 0.007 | 8.6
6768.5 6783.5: 0.023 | 8.49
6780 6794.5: -0.008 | 8.74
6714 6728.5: 0.077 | 8.09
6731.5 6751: 0.014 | 8.57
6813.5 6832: 0.084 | 8.02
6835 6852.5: -0.014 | 8.78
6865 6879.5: -0.022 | 8.83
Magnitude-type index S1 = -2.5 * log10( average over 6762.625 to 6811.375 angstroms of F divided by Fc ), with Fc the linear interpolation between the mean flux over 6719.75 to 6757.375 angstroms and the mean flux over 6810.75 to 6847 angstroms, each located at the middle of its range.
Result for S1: -0.03 mag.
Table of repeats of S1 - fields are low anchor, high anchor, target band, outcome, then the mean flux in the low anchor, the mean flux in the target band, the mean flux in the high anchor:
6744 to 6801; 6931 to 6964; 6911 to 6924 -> 0.02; 8.67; 8.4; 8.55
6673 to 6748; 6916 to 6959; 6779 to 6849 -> 0.02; 8.57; 8.4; 8.55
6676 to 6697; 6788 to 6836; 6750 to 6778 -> -0.04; 8.68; 8.77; 8.26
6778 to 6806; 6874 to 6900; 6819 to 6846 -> 0.02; 8.52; 8.41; 8.68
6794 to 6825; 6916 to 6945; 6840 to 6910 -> -0.04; 8.15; 8.72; 8.58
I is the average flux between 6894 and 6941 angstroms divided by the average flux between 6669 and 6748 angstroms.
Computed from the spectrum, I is 1.0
